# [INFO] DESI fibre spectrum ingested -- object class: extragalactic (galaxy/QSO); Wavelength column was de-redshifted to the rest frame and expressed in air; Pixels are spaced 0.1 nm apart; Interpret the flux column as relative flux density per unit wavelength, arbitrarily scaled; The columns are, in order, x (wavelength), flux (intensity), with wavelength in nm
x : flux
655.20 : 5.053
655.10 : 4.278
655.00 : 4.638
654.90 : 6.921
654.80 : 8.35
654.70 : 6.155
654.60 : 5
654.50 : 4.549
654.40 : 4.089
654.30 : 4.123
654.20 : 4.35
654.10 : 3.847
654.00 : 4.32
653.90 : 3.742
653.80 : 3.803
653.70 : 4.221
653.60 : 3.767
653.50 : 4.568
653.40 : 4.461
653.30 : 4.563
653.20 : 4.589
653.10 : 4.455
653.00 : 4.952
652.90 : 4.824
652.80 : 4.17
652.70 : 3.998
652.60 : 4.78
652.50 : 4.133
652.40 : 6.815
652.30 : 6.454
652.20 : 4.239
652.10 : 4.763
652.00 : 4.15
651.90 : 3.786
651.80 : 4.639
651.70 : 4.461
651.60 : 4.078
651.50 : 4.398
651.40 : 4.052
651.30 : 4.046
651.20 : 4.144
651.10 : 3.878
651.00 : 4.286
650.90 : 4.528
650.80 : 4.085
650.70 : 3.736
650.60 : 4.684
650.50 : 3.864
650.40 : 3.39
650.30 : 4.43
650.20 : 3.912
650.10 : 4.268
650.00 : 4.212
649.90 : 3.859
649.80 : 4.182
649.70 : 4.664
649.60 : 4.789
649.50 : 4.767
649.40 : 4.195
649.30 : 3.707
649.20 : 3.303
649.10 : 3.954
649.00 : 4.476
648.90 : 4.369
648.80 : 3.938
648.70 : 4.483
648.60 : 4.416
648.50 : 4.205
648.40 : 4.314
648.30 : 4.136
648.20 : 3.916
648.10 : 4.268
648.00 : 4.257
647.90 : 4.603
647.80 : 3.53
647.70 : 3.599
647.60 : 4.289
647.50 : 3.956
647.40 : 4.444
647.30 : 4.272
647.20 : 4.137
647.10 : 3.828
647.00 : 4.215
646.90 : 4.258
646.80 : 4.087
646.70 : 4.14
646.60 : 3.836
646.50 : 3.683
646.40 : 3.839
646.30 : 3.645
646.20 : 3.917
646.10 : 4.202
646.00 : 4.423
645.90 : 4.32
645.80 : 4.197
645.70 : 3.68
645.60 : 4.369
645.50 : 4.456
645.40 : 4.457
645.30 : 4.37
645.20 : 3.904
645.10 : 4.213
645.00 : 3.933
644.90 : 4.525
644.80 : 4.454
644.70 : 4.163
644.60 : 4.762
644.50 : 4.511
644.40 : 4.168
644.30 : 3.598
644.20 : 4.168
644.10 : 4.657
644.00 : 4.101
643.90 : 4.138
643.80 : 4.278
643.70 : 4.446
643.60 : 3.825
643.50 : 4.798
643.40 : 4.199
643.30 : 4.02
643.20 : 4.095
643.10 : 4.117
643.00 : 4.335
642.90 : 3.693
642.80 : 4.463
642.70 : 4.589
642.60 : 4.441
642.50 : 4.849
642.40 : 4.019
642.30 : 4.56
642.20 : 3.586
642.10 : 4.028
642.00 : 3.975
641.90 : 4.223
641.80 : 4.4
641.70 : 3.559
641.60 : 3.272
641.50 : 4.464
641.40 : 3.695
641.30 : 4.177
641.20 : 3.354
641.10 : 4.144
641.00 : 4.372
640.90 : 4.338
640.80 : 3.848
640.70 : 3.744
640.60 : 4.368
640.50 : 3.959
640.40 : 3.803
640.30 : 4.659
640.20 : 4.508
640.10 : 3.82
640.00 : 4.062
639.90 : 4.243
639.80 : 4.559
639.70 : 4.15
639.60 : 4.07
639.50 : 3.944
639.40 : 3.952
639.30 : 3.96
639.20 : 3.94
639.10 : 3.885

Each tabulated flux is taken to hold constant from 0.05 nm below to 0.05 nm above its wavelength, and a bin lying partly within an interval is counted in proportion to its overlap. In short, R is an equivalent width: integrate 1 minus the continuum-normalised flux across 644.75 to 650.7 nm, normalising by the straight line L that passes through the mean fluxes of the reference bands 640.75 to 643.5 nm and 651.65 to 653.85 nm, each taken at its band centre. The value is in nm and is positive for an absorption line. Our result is 0.29 nm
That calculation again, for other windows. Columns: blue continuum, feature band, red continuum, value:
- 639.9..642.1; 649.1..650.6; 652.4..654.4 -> 0.05 nm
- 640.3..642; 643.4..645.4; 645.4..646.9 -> -0.11 nm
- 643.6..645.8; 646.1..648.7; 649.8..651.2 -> 0.06 nm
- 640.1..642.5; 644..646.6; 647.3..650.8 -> -0.04 nm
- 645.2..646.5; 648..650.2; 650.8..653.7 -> 0.05 nm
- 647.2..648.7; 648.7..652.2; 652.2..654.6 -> 0.11 nm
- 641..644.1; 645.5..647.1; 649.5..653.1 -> 0.07 nm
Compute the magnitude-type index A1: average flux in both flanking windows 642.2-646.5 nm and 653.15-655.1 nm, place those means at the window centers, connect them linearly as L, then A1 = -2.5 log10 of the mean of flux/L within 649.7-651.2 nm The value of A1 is 0.106 mag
